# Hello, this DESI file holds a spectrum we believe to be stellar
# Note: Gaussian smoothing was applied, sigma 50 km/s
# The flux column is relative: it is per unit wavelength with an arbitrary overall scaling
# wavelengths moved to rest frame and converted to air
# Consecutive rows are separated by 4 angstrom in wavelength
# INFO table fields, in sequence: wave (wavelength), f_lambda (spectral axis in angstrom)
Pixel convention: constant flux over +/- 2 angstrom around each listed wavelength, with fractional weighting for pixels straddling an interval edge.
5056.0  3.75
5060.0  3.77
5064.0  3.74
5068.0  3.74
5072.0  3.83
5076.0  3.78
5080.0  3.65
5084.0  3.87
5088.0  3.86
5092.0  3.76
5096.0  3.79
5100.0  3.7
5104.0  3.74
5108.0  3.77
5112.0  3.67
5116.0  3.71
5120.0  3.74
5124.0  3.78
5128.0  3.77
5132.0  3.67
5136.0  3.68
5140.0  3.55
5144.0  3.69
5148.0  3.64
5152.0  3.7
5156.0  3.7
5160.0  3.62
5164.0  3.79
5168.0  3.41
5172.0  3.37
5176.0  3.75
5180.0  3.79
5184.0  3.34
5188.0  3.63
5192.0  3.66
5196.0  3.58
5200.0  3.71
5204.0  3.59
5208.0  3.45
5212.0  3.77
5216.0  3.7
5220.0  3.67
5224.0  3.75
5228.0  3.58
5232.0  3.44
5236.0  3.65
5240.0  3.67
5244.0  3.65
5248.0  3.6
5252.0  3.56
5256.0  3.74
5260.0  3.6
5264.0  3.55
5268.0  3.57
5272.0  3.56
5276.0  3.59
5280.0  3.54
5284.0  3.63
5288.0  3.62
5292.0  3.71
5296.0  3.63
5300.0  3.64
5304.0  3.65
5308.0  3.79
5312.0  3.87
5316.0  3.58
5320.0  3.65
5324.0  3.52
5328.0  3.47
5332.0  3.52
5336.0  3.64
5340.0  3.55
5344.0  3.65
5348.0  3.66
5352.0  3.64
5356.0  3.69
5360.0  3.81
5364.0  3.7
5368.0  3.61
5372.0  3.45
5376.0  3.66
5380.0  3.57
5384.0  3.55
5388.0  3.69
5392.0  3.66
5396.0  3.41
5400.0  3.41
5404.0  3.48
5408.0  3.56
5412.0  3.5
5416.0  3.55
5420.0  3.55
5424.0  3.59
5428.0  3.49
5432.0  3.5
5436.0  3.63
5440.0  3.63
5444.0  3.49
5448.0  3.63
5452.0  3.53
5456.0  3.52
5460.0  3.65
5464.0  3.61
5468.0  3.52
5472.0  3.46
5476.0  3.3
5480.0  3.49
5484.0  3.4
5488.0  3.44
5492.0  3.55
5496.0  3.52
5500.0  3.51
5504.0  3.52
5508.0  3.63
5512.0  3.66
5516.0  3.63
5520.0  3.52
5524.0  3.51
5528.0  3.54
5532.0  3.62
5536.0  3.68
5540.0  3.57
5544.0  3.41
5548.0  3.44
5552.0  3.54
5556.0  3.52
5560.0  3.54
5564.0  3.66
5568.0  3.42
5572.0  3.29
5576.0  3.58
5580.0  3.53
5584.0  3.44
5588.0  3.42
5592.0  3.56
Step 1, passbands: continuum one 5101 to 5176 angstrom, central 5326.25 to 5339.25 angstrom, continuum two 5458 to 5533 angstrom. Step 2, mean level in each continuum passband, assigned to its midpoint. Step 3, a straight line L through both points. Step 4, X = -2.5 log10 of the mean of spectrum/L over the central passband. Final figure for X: 0.01 mag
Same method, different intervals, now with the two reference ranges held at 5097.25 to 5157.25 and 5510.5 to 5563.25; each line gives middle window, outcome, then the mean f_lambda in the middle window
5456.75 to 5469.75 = 0.00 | 3.59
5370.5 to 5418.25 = 0.02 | 3.54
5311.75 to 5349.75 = 0.01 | 3.6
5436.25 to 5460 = 0.00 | 3.57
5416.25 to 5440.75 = 0.01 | 3.56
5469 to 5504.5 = 0.03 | 3.46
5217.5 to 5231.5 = 0.01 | 3.64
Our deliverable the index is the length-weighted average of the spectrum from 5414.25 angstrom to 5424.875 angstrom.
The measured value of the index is 3.56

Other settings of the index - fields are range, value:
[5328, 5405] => 3.6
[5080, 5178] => 3.7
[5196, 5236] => 3.63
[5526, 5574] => 3.52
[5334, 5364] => 3.67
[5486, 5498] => 3.5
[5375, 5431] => 3.54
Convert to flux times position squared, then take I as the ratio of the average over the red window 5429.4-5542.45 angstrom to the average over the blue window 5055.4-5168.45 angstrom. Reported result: 1.1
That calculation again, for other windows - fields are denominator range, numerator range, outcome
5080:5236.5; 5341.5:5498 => 1.07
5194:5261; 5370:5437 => 1.04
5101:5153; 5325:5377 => 1.06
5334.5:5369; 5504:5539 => 1.04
